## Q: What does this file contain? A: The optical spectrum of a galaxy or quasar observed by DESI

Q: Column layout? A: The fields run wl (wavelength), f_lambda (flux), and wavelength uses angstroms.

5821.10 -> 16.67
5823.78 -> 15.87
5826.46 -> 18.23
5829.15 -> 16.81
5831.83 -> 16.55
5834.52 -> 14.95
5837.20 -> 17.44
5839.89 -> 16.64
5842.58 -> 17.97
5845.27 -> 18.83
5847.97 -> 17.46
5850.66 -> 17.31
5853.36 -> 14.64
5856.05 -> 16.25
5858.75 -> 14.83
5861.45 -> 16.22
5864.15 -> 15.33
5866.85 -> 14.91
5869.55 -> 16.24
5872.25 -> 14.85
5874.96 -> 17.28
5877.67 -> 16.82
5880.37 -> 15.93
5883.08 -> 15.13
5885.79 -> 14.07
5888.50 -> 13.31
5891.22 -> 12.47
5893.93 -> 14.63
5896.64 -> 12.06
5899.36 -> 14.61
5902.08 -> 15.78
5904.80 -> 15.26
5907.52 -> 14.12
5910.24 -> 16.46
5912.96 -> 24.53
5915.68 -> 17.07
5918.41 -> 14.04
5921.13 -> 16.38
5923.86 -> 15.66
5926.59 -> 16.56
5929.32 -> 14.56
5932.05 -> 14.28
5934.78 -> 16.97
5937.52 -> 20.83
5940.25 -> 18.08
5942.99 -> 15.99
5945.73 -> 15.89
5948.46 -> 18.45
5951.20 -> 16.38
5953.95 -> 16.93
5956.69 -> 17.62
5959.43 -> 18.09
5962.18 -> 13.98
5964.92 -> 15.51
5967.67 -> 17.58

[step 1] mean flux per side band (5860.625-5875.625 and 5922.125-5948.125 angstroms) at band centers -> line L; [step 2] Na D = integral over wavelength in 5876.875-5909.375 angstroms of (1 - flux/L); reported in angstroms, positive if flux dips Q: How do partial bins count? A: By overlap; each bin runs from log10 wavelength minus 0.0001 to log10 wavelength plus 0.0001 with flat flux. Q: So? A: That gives 3.13 angstroms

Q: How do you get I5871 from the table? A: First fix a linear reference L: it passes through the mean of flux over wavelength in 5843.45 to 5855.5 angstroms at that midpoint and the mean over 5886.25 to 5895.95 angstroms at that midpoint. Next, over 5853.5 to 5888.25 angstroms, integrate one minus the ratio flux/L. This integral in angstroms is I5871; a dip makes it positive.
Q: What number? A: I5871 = -0.9 angstroms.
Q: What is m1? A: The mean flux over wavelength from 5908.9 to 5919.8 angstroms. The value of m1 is 18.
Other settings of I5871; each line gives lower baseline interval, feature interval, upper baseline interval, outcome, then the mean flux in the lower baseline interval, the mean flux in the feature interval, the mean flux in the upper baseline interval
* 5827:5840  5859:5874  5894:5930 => 0.7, 16.6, 15.5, 15.9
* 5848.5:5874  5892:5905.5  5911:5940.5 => 1.8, 15.7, 14.3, 17.1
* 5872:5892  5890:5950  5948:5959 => 0.5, 15.1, 16.1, 17.3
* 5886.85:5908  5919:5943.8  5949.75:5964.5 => -1.7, 14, 16.5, 16.5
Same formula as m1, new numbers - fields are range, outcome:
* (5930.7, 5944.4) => 17.2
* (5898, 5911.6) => 15.2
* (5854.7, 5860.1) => 15.5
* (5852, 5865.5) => 15.5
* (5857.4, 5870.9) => 15.5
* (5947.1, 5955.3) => 17.2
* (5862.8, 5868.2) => 15.1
